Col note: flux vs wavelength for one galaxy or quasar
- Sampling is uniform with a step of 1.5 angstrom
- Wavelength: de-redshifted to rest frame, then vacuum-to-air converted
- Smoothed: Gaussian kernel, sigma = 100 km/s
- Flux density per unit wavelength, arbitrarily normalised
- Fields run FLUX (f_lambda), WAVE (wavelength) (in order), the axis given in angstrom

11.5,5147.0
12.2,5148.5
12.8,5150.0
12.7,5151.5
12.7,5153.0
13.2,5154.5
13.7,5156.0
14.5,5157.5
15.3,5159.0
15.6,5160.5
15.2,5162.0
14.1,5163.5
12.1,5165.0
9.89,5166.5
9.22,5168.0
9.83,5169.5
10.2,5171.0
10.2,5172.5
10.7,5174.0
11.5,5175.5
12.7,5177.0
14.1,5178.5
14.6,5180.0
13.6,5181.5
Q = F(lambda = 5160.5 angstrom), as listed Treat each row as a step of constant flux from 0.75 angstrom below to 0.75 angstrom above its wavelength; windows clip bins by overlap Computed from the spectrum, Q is 15.6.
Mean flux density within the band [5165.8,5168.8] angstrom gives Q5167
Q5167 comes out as 9.55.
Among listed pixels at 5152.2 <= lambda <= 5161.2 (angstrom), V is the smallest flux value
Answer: 12.7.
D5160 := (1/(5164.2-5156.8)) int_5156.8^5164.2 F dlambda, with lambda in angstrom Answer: 14.9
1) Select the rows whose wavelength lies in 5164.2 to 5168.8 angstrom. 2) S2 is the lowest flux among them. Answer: 9.22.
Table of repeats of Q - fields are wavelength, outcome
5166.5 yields 9.89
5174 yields 10.7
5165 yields 12.1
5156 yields 13.7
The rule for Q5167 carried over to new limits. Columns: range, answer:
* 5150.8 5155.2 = 12.9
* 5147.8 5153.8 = 12.6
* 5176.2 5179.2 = 13.4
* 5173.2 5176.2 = 11.1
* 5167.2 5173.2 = 9.86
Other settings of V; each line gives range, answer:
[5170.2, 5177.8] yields 10.2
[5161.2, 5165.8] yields 12.1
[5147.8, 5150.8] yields 12.2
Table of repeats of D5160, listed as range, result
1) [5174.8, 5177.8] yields 12.1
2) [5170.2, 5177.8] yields 11.1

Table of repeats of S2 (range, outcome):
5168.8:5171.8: 9.83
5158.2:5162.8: 15.2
